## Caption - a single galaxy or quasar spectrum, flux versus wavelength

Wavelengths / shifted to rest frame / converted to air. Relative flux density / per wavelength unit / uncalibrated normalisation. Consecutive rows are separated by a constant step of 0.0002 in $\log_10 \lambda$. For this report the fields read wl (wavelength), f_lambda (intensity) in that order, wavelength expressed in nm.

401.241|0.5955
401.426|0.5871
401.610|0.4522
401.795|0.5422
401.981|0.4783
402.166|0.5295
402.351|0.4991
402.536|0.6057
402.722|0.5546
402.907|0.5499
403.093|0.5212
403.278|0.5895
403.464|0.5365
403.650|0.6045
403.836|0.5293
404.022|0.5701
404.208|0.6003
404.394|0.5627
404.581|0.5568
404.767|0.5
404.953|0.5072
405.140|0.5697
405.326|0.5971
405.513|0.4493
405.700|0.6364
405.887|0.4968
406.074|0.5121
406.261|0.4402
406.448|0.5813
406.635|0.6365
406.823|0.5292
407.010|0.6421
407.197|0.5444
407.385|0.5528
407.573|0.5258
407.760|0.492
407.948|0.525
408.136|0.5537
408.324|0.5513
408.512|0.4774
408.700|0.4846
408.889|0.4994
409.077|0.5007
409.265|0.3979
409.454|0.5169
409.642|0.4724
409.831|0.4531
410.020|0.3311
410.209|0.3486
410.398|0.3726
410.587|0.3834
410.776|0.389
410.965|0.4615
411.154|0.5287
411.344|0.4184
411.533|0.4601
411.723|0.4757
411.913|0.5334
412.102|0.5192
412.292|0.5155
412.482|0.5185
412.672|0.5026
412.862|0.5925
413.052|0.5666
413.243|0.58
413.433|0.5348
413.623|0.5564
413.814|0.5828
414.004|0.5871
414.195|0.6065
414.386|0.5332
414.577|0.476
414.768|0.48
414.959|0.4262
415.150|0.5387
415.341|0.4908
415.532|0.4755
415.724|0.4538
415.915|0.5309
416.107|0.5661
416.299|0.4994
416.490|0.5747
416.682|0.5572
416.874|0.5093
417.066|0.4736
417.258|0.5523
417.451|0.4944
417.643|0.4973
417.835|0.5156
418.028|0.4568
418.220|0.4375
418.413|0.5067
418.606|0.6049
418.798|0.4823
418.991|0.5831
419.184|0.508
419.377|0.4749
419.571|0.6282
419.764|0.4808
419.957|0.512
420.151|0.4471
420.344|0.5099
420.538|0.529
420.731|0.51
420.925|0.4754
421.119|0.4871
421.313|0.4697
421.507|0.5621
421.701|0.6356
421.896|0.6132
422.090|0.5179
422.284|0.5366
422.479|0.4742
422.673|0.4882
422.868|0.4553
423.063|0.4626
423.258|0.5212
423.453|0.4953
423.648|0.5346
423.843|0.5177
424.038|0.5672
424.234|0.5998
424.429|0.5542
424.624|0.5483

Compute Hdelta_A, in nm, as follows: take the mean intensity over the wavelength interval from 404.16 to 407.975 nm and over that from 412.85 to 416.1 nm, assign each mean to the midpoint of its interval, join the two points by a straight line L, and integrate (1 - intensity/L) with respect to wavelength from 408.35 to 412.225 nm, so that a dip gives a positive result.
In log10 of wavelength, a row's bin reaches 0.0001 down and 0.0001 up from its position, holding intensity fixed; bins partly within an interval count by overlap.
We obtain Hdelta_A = 0.60 nm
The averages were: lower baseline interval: 0.545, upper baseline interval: 0.529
